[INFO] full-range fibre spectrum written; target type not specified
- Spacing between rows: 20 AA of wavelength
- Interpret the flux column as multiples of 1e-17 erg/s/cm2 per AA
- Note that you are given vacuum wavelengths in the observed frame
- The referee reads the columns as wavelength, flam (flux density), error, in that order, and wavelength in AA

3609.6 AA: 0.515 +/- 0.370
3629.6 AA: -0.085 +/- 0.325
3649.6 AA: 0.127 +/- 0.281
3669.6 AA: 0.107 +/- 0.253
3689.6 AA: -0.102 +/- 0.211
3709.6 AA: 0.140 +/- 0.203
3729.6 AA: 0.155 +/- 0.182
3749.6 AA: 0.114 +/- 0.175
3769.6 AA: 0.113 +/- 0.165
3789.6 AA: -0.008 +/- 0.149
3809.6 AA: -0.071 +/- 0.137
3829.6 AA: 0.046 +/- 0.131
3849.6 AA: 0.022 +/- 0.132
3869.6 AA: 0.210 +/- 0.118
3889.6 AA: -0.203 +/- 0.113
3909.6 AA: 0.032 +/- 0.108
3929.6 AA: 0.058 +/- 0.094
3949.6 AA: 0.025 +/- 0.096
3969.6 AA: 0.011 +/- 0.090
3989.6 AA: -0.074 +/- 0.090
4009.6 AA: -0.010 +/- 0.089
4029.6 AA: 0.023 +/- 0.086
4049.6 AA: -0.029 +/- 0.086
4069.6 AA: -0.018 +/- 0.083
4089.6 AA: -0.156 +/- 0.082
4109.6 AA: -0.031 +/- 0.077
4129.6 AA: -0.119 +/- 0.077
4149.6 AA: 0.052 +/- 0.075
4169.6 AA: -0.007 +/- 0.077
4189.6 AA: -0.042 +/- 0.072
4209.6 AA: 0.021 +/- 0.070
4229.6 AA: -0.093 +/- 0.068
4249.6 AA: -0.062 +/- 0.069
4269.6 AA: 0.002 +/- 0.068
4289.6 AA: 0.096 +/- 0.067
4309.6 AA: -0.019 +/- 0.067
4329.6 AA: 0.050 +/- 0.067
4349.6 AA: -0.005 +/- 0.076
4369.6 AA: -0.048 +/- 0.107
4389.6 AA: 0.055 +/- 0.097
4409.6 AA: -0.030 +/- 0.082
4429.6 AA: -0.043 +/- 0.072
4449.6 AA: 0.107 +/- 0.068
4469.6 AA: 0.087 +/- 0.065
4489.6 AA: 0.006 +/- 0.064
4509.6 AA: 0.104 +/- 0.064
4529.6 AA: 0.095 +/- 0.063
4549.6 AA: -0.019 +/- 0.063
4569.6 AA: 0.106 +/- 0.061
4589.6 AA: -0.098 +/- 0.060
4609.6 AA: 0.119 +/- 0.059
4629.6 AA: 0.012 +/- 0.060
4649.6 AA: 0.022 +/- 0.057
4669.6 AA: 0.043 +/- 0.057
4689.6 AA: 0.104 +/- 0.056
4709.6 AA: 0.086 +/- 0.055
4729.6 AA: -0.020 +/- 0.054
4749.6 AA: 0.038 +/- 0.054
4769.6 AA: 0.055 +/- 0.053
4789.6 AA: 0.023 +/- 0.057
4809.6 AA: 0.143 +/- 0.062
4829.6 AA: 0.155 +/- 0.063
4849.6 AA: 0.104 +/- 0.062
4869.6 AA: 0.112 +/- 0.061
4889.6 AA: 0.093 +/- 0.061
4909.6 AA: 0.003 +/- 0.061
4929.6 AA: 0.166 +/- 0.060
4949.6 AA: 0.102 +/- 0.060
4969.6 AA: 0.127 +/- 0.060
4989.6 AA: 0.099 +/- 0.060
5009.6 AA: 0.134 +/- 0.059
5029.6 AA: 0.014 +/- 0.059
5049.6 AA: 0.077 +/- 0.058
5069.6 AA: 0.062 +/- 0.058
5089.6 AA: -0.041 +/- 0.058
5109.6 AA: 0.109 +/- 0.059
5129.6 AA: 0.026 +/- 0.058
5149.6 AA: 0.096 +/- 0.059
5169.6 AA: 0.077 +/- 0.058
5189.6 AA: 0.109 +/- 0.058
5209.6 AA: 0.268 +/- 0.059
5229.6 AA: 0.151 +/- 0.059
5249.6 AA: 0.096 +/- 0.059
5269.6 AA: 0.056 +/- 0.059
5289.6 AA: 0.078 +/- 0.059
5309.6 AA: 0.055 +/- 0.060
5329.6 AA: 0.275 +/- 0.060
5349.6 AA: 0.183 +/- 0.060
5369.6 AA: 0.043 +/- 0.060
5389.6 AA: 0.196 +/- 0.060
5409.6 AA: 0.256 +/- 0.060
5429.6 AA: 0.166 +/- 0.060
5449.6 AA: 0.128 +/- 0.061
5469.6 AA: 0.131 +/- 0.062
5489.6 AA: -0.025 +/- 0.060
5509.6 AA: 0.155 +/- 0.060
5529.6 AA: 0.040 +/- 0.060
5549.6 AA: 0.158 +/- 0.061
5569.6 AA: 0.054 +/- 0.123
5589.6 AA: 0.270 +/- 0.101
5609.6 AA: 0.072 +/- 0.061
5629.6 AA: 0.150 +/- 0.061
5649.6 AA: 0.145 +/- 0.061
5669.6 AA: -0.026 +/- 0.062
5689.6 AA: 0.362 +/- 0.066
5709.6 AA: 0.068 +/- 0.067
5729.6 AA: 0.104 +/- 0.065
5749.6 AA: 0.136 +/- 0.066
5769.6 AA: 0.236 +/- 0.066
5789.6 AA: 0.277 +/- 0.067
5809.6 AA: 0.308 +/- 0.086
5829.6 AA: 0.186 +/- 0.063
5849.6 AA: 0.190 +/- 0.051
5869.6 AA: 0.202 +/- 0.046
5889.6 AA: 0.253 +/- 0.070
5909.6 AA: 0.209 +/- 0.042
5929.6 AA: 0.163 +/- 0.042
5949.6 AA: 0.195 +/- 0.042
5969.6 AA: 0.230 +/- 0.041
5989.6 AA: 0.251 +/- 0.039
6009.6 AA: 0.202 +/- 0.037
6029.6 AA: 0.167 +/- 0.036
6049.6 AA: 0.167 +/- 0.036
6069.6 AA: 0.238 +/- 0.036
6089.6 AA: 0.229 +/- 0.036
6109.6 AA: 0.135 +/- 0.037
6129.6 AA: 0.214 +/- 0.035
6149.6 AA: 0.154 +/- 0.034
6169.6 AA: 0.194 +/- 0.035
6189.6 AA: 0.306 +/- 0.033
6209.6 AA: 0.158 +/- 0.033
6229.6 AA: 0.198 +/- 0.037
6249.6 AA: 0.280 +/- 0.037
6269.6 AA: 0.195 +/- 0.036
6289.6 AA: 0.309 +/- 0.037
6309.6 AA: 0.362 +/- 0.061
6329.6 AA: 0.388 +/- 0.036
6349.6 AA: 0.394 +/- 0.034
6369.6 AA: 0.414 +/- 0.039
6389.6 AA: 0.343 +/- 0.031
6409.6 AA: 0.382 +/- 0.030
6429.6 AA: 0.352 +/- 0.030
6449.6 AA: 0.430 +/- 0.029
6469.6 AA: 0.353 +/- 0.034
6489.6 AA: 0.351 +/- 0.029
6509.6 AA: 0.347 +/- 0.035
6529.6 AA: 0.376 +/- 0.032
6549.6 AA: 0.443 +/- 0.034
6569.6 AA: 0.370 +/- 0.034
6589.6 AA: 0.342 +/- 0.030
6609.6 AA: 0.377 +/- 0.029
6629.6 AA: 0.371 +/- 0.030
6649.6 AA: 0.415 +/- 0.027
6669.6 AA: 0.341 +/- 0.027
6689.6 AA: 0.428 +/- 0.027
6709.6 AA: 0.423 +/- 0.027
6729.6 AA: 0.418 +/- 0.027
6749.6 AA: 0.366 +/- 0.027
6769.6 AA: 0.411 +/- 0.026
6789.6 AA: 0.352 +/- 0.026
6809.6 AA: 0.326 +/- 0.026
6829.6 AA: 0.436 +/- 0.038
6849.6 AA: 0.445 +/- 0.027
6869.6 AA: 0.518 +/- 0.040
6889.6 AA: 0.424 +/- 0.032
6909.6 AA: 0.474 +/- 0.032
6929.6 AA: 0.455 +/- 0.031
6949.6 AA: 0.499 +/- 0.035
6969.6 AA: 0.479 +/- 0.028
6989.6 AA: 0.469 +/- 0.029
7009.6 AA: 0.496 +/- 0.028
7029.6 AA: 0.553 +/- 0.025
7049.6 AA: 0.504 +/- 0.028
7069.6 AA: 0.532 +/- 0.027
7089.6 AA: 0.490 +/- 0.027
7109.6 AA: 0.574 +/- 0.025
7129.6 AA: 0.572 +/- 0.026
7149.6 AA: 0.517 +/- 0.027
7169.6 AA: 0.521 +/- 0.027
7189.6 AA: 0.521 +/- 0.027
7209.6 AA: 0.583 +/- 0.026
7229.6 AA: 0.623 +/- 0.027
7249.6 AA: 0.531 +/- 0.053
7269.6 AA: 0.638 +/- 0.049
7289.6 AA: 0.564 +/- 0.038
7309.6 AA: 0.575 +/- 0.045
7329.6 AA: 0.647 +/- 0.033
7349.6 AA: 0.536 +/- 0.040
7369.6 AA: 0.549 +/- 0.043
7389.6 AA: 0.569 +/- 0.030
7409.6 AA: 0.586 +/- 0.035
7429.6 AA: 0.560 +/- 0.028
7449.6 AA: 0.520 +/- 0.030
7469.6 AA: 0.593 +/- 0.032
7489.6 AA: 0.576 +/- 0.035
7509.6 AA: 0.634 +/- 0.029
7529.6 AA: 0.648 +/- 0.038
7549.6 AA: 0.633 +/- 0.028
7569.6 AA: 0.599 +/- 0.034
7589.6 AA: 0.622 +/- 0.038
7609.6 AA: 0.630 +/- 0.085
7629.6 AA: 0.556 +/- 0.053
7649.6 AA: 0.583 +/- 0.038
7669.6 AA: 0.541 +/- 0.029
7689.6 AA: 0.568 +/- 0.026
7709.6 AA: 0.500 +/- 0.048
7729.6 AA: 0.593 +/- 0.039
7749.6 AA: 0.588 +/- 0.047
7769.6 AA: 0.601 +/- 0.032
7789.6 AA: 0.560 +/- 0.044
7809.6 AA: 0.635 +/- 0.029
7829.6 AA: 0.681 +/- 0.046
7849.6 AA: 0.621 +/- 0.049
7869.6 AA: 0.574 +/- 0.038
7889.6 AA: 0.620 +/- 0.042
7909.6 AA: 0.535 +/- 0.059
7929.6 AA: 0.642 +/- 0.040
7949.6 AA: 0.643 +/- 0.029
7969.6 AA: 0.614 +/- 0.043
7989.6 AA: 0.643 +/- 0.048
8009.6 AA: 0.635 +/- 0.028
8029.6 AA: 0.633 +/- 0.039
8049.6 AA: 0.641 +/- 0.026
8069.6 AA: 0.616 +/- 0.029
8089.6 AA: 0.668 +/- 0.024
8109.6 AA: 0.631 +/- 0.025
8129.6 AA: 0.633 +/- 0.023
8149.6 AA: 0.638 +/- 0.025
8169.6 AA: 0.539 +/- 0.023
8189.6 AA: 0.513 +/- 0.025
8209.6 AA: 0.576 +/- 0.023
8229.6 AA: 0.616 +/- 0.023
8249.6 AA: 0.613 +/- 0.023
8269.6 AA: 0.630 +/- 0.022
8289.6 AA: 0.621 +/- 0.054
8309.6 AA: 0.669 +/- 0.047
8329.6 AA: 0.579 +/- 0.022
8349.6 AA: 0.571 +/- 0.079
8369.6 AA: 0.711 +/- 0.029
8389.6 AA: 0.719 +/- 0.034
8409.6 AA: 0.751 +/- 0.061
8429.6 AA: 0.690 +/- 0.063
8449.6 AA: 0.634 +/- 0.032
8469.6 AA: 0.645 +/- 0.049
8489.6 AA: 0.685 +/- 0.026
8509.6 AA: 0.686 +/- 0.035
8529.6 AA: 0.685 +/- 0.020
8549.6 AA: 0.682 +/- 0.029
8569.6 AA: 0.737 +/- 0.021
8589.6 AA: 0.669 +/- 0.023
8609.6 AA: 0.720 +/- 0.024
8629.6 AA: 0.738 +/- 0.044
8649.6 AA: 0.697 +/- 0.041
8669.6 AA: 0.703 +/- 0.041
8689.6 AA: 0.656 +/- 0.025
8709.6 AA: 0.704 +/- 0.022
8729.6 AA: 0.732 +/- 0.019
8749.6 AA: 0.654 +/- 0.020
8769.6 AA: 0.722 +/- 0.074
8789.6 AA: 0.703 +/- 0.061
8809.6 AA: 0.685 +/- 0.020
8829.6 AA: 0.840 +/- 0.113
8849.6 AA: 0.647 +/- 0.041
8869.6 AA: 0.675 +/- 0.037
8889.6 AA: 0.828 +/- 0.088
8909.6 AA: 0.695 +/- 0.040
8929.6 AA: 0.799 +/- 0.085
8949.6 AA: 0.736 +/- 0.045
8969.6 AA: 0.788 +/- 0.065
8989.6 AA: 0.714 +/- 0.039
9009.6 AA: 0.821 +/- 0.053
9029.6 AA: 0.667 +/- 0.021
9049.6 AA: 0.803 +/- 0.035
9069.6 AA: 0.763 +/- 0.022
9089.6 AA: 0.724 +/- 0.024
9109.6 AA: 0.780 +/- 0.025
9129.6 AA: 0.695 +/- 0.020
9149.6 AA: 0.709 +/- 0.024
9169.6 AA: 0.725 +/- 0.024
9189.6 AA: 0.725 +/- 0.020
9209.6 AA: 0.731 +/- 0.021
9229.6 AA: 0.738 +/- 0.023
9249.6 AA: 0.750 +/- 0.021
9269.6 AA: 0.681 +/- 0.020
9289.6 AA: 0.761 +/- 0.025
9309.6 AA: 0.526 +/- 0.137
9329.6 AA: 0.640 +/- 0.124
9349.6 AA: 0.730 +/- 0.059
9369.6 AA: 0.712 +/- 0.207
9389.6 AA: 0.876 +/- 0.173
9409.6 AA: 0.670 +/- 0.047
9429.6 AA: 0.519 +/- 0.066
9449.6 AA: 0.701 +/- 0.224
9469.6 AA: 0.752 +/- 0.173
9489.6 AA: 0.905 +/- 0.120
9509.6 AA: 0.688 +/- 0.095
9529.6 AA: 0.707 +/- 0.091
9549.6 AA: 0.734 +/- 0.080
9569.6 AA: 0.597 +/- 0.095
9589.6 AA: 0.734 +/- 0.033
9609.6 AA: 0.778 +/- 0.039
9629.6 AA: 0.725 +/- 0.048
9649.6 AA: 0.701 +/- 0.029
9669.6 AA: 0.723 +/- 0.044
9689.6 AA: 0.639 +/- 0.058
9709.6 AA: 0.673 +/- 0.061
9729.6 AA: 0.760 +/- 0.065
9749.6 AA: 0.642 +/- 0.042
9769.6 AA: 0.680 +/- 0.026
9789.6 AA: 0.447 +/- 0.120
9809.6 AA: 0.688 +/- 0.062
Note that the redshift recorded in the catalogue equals 0.58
